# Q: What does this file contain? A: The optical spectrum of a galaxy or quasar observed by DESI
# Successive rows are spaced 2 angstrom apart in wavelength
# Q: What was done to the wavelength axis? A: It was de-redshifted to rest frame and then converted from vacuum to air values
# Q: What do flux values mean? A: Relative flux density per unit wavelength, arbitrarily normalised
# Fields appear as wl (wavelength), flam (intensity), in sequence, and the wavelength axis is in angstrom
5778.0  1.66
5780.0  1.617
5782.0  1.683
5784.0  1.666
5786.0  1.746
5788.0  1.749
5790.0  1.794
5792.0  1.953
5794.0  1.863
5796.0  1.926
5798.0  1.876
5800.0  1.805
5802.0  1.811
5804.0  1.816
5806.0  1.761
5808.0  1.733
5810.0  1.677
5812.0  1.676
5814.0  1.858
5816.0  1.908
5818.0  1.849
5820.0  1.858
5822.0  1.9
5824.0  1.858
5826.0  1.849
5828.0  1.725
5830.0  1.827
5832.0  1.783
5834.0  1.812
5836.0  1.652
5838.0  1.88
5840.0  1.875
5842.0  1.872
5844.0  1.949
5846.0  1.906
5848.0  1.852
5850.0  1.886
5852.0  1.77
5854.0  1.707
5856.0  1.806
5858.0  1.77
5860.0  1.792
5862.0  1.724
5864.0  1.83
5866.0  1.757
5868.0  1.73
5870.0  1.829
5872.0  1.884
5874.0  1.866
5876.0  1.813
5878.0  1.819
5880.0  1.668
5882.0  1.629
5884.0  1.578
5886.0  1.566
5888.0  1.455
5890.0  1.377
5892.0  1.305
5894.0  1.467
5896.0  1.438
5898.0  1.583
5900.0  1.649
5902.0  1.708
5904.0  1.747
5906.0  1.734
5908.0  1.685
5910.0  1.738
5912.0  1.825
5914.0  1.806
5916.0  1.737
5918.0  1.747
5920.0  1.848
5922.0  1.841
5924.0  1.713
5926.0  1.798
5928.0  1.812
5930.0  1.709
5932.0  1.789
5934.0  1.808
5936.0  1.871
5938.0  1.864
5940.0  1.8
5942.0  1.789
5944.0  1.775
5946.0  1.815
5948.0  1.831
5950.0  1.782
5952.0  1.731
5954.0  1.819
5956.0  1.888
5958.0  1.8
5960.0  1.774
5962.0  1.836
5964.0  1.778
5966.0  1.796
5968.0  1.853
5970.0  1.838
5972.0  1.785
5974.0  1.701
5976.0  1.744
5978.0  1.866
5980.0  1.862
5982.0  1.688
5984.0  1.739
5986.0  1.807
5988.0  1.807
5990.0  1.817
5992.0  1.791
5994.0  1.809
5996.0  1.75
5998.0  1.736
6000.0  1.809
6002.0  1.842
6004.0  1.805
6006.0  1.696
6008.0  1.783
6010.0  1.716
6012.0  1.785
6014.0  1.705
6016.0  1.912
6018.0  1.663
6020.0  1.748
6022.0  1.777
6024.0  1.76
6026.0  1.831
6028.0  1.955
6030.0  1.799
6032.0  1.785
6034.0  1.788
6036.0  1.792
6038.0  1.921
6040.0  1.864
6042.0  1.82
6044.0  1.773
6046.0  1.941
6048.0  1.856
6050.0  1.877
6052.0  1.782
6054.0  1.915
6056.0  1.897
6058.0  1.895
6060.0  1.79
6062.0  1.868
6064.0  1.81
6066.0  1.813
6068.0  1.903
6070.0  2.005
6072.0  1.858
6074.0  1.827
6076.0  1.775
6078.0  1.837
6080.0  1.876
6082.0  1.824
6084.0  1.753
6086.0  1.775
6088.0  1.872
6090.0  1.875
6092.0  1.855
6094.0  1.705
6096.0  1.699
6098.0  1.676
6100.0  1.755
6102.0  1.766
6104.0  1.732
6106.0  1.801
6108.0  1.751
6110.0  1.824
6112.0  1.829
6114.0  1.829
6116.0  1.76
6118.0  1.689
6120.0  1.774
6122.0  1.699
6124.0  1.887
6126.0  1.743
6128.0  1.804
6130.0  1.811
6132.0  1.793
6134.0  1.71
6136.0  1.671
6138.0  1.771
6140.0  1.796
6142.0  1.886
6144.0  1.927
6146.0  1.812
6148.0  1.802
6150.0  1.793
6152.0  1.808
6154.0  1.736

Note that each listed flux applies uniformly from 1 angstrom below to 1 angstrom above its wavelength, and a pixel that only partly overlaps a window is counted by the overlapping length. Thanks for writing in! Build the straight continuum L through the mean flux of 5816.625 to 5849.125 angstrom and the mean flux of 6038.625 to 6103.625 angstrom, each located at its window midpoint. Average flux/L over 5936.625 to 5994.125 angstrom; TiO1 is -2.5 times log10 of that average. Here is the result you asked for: 0.02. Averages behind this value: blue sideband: 1.84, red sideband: 1.83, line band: 1.8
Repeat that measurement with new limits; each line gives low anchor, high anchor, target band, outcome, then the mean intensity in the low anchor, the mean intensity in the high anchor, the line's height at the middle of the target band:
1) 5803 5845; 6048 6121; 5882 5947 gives 0.07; 1.82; 1.81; 1.81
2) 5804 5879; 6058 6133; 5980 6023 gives 0.02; 1.81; 1.8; 1.81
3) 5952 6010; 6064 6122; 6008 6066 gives -0.02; 1.79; 1.8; 1.8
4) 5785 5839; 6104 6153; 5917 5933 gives 0.01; 1.81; 1.79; 1.8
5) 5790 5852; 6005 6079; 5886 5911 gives 0.16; 1.83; 1.82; 1.83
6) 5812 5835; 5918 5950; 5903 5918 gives 0.03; 1.83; 1.8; 1.81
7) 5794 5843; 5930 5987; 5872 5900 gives 0.14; 1.82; 1.8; 1.81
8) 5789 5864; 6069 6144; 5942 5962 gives 0.00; 1.82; 1.79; 1.81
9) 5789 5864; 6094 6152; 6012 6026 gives 0.02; 1.82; 1.78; 1.79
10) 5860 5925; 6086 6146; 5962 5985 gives -0.04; 1.69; 1.78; 1.72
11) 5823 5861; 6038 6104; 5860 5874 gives 0.01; 1.82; 1.83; 1.82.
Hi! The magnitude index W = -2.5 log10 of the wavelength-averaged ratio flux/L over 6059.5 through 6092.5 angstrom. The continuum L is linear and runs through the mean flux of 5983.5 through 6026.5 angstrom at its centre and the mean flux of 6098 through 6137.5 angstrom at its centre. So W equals -0.04 mag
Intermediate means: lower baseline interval 1.78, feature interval 1.84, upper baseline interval 1.77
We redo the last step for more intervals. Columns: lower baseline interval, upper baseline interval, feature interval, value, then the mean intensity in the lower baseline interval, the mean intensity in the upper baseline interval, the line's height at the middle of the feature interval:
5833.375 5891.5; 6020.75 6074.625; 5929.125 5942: -0.008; 1.76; 1.85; 1.79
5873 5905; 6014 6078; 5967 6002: -0.027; 1.6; 1.84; 1.75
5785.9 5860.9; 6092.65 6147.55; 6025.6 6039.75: -0.031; 1.82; 1.77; 1.79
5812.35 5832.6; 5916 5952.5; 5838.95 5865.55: 0.001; 1.84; 1.79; 1.83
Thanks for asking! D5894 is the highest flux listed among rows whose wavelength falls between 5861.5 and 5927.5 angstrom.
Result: 1.884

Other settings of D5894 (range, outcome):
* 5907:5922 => 1.848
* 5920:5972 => 1.888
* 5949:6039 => 1.955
